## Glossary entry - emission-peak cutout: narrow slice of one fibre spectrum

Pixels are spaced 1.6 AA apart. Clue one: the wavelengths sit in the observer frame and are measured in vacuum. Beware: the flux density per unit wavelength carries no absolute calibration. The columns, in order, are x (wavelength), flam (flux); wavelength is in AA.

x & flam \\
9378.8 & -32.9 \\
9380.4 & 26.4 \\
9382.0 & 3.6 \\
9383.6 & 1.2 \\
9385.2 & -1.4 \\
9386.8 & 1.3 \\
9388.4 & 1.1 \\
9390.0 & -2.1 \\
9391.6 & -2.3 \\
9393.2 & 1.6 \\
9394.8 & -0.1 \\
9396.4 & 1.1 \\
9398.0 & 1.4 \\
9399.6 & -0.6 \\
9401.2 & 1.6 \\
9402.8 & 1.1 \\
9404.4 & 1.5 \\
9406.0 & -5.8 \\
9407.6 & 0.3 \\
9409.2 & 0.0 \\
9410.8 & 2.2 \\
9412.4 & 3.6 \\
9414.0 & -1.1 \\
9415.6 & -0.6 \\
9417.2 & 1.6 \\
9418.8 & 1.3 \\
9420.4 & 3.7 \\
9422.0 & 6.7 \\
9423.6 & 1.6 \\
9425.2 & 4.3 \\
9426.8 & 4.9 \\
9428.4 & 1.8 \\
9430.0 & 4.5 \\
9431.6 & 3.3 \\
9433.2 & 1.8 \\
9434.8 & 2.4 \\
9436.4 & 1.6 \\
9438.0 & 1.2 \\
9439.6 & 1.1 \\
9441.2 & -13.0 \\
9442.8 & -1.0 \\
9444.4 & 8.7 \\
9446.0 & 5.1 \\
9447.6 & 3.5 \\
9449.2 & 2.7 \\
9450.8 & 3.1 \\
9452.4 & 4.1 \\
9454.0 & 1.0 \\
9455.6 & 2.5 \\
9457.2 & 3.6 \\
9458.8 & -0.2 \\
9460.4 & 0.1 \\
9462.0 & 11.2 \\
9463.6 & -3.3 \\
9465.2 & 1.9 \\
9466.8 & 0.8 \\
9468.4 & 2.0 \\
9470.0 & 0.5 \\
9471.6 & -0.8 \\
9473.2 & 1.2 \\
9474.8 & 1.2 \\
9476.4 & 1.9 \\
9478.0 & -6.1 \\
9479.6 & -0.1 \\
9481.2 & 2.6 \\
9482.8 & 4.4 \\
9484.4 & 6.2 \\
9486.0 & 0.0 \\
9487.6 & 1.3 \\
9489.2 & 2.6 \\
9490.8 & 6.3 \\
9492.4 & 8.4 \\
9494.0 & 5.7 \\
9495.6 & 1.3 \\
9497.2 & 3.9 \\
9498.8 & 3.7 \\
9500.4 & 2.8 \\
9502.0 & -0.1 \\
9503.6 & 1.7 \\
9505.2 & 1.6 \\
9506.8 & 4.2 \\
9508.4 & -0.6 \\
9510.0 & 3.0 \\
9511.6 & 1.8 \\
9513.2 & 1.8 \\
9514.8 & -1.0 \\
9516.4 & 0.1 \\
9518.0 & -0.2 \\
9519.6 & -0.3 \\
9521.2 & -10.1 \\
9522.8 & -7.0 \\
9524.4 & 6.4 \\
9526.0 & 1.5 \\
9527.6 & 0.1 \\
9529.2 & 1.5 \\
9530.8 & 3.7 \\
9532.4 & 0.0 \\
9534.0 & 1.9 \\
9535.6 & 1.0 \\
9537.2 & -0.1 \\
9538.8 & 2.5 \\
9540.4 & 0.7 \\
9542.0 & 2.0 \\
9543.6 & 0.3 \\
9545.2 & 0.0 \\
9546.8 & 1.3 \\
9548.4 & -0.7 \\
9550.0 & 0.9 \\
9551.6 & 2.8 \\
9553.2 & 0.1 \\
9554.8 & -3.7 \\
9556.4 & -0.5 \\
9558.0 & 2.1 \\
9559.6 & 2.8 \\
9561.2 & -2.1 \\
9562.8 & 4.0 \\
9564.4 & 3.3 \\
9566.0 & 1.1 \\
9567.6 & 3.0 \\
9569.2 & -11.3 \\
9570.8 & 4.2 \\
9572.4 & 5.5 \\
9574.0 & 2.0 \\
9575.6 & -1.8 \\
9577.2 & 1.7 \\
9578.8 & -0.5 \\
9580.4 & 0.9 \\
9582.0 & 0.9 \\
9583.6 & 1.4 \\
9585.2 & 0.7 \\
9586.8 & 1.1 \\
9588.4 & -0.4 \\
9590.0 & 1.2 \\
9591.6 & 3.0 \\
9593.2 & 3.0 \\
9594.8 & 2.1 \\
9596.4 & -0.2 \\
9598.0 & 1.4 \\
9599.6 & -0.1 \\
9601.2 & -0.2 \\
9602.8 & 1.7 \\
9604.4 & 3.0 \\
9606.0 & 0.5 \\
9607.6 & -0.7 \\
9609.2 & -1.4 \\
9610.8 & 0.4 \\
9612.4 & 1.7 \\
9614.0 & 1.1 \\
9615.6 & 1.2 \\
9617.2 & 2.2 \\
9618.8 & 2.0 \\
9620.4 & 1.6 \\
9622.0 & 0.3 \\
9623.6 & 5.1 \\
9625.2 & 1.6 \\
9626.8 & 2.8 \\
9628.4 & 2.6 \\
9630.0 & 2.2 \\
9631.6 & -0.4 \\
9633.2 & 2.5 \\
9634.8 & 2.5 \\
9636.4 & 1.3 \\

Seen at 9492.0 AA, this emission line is H-gamma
